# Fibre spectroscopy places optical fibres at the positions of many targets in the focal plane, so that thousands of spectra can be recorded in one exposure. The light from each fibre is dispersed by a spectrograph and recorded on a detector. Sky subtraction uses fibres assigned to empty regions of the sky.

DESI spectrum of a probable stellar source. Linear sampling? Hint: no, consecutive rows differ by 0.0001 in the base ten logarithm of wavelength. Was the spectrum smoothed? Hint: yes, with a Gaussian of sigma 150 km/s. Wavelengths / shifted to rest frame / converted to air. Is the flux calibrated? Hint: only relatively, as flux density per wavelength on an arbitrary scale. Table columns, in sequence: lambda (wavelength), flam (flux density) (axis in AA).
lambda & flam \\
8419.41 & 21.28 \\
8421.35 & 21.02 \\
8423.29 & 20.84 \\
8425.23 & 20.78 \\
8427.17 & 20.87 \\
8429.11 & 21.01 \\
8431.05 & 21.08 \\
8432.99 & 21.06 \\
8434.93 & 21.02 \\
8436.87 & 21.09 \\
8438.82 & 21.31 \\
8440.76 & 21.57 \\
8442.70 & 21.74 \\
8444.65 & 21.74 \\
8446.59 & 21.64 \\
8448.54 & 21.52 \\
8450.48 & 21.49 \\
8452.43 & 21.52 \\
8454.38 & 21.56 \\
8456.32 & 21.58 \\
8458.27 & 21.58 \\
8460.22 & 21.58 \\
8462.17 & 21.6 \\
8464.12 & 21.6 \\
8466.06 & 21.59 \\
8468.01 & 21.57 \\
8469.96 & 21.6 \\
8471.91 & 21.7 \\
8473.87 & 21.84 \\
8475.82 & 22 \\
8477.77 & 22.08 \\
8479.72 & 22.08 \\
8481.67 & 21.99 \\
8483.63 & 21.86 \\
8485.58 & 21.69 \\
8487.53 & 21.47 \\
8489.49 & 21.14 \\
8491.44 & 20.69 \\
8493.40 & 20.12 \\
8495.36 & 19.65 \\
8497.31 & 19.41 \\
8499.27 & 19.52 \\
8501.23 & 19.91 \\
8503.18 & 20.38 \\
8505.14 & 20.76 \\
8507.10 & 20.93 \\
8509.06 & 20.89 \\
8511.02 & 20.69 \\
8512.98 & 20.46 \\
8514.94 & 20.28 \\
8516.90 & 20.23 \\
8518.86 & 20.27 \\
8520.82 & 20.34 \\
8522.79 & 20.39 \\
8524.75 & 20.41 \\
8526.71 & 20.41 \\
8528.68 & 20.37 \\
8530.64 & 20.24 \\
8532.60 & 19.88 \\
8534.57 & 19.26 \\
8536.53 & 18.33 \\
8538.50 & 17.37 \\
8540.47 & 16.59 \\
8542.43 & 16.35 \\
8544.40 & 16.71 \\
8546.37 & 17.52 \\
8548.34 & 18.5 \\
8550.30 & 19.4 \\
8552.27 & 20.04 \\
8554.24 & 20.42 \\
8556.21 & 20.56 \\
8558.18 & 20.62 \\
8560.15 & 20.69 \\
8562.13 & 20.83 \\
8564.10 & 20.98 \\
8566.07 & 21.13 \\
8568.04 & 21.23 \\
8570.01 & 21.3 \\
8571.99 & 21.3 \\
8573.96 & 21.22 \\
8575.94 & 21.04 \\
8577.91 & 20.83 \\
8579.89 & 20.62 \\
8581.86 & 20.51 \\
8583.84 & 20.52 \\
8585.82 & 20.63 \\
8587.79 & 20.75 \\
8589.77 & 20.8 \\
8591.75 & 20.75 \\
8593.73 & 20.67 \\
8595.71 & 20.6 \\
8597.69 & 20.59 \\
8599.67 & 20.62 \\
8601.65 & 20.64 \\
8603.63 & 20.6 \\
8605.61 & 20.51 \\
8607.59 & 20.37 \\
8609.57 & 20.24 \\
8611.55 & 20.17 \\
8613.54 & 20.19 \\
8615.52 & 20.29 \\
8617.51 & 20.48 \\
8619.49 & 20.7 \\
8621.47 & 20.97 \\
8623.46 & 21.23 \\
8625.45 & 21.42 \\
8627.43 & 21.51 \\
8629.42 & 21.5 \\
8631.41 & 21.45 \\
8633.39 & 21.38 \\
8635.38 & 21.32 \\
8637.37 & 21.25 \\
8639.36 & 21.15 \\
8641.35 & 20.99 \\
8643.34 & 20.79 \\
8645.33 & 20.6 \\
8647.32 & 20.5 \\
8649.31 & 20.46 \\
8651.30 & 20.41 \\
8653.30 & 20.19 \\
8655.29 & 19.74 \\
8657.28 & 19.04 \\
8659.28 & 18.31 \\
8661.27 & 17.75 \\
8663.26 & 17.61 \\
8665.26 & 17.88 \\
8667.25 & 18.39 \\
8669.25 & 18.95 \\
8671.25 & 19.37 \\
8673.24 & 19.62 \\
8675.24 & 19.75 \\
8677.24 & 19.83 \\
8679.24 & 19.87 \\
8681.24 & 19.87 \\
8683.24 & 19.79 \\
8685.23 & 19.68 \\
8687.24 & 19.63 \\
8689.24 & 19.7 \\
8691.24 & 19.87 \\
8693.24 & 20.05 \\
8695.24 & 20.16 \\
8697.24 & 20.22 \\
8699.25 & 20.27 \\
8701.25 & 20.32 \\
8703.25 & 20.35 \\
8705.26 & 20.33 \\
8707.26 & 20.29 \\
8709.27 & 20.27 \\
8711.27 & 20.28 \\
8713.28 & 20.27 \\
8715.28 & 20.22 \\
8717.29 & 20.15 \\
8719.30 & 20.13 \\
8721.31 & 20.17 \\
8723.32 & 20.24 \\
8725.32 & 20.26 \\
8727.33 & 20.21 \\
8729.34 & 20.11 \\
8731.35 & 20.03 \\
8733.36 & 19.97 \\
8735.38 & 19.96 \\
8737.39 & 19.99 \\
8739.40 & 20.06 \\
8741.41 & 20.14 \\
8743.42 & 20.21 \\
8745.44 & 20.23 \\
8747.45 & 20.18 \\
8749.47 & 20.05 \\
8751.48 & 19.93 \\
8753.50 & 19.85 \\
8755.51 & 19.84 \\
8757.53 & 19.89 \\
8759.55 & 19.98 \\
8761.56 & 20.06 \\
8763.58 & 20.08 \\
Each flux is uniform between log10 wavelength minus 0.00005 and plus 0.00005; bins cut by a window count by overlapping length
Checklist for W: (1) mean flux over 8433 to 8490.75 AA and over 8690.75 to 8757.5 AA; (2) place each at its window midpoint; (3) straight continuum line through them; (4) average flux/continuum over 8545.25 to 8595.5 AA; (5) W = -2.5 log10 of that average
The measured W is 0.026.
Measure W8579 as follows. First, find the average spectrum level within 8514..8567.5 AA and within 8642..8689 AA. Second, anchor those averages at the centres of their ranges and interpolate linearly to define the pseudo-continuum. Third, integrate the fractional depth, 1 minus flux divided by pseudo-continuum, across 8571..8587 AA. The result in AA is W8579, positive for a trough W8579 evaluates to -1.1 AA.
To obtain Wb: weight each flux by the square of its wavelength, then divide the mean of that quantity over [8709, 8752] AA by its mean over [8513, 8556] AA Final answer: 1.1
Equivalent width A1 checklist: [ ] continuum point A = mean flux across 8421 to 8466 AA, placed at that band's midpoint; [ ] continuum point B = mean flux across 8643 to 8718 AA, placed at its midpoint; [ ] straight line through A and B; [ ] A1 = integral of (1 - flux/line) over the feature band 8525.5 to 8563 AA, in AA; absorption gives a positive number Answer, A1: 2.7 AA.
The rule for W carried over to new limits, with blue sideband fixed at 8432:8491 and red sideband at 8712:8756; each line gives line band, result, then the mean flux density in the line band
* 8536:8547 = 0.23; 17.1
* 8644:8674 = 0.07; 19.3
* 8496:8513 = 0.05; 20.3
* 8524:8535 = 0.06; 20.1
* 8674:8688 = 0.03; 19.8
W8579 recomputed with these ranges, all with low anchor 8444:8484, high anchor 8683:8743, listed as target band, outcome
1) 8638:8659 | 0.2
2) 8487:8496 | 0.4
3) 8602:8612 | 0.2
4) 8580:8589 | 0.1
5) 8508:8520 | 0.5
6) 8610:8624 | 0.1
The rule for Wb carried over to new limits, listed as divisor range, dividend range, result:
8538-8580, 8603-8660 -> 1.06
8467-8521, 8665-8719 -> 0.99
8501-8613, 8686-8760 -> 1.04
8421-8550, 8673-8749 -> 1.03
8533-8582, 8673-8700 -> 1.04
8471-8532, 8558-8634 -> 1.02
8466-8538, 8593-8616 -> 1.01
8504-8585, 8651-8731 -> 1.02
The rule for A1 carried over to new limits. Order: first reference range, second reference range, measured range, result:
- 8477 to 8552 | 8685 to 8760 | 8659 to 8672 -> 1.1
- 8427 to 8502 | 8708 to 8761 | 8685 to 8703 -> 0.2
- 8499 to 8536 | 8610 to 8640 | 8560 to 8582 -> -0.4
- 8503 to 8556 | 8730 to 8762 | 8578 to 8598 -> -1.0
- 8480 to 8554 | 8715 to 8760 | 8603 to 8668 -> -1.0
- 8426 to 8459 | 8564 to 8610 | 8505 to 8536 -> 1.1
